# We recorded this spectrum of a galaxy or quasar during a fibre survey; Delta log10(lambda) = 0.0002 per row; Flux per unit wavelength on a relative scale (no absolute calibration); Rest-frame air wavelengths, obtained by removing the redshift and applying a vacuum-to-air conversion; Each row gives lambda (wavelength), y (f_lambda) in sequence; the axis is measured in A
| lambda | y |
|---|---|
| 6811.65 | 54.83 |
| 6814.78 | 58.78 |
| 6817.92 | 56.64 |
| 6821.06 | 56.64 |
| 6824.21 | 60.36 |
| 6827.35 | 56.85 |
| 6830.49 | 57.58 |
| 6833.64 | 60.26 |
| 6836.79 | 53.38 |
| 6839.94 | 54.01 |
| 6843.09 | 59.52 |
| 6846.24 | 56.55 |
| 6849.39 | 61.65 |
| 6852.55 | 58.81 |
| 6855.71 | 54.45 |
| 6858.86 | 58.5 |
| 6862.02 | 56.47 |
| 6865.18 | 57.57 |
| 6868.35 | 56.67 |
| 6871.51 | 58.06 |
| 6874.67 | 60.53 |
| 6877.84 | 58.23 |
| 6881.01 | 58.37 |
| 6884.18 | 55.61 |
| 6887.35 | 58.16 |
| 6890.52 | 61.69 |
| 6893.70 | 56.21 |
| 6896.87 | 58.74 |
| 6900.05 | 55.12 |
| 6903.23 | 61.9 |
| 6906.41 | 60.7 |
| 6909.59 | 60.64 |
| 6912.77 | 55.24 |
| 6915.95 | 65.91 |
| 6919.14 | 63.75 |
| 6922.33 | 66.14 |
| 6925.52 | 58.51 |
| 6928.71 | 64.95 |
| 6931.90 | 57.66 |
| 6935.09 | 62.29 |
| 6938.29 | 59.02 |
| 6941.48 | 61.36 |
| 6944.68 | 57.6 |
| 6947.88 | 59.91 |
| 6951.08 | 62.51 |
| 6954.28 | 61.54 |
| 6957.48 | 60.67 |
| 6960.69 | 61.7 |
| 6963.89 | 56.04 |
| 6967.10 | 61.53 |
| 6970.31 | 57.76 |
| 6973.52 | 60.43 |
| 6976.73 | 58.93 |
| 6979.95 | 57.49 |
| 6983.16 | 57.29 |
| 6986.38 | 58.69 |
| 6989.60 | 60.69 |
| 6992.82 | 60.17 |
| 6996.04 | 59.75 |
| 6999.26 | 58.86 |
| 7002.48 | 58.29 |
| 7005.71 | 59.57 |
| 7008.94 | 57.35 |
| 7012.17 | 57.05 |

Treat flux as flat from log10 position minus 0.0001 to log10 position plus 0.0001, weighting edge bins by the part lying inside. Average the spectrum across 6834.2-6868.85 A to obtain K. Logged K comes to 57.2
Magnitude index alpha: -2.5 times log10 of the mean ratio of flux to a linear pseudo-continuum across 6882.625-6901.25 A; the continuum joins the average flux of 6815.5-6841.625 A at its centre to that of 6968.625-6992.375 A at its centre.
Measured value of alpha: 0.00 mag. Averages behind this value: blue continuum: 57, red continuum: 58.8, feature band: 57.6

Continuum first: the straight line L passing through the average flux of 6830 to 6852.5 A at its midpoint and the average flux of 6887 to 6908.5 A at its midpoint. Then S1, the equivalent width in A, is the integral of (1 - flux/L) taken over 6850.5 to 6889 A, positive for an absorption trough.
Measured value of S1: 0.4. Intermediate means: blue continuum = 57.6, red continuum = 59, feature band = 57.7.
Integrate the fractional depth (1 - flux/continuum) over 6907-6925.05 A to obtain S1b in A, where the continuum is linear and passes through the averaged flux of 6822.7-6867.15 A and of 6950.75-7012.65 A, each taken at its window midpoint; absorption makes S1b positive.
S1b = -1.1 A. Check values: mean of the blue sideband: 57.6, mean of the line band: 62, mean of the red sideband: 59.3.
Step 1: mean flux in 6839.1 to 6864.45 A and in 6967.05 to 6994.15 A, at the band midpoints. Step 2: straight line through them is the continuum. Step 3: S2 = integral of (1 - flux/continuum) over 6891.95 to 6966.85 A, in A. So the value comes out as -2.4 A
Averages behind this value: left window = 57.6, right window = 59.1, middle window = 60.4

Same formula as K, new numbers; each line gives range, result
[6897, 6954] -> 60.7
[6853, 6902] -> 57.7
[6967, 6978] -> 59.4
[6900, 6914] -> 59.2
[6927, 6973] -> 60.3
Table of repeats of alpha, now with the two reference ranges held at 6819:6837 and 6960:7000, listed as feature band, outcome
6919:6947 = -0.04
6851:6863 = 0.02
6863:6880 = 0.00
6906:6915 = -0.01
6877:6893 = 0.00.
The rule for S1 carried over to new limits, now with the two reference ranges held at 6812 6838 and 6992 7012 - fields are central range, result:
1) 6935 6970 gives -1.1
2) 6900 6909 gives -0.3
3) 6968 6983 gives 0.0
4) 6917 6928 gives -0.9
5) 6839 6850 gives 0.0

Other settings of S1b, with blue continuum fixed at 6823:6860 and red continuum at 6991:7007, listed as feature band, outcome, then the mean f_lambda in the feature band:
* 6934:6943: -0.3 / 60.8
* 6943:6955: -0.3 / 60.3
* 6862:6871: 0.1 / 57.1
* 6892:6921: -0.8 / 59.9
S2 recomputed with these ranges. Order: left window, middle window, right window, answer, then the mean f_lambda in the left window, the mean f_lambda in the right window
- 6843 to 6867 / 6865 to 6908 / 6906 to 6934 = 0.9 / 57.8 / 61.6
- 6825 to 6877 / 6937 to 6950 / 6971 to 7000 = -0.2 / 57.6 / 59.1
